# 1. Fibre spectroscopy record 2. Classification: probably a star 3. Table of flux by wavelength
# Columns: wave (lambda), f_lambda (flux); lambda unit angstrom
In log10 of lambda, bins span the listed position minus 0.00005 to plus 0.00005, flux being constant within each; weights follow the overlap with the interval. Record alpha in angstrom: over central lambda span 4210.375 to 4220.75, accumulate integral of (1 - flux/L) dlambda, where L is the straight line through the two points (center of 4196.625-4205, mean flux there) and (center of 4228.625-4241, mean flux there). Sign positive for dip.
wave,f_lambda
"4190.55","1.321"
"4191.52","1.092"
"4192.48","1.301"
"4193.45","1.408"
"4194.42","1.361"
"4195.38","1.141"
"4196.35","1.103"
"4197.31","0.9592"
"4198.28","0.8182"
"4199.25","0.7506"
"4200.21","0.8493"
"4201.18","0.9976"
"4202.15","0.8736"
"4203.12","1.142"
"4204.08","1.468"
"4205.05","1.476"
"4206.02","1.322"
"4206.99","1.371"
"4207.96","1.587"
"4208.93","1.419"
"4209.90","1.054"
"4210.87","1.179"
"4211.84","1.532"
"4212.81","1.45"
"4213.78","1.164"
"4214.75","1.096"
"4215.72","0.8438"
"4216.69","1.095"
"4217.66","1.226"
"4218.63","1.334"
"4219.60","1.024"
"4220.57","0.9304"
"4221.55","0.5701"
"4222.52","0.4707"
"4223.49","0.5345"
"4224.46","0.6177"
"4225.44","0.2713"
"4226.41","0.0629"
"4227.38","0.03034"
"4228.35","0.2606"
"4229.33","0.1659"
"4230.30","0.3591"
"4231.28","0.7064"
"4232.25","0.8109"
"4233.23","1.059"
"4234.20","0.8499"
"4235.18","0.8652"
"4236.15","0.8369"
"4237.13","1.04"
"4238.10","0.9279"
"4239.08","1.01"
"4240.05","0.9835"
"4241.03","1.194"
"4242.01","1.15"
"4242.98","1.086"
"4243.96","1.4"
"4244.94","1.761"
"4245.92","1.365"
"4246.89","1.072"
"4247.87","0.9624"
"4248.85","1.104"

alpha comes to -2.9 angstrom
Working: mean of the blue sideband 1.01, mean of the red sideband 0.806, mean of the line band 1.18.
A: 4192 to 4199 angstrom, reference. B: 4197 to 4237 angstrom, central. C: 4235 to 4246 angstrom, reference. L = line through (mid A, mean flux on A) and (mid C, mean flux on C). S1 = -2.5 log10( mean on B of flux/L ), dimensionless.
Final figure 0.24 mag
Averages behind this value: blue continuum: 1.14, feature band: 0.913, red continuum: 1.13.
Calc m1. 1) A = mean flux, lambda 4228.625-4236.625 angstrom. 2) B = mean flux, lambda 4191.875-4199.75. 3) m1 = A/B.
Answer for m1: 0.6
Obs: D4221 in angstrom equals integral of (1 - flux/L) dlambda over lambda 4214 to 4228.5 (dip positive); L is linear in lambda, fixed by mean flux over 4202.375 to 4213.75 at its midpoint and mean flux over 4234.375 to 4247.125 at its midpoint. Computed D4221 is 6.4 angstrom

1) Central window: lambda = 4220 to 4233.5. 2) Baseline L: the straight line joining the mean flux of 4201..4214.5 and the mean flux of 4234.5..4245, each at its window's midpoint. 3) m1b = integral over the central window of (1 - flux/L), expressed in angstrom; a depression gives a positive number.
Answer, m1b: 7.9 angstrom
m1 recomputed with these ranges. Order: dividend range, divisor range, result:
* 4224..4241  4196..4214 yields 0.55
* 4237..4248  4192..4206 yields 1.04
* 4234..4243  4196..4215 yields 0.84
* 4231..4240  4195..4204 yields 0.93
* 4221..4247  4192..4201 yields 0.74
